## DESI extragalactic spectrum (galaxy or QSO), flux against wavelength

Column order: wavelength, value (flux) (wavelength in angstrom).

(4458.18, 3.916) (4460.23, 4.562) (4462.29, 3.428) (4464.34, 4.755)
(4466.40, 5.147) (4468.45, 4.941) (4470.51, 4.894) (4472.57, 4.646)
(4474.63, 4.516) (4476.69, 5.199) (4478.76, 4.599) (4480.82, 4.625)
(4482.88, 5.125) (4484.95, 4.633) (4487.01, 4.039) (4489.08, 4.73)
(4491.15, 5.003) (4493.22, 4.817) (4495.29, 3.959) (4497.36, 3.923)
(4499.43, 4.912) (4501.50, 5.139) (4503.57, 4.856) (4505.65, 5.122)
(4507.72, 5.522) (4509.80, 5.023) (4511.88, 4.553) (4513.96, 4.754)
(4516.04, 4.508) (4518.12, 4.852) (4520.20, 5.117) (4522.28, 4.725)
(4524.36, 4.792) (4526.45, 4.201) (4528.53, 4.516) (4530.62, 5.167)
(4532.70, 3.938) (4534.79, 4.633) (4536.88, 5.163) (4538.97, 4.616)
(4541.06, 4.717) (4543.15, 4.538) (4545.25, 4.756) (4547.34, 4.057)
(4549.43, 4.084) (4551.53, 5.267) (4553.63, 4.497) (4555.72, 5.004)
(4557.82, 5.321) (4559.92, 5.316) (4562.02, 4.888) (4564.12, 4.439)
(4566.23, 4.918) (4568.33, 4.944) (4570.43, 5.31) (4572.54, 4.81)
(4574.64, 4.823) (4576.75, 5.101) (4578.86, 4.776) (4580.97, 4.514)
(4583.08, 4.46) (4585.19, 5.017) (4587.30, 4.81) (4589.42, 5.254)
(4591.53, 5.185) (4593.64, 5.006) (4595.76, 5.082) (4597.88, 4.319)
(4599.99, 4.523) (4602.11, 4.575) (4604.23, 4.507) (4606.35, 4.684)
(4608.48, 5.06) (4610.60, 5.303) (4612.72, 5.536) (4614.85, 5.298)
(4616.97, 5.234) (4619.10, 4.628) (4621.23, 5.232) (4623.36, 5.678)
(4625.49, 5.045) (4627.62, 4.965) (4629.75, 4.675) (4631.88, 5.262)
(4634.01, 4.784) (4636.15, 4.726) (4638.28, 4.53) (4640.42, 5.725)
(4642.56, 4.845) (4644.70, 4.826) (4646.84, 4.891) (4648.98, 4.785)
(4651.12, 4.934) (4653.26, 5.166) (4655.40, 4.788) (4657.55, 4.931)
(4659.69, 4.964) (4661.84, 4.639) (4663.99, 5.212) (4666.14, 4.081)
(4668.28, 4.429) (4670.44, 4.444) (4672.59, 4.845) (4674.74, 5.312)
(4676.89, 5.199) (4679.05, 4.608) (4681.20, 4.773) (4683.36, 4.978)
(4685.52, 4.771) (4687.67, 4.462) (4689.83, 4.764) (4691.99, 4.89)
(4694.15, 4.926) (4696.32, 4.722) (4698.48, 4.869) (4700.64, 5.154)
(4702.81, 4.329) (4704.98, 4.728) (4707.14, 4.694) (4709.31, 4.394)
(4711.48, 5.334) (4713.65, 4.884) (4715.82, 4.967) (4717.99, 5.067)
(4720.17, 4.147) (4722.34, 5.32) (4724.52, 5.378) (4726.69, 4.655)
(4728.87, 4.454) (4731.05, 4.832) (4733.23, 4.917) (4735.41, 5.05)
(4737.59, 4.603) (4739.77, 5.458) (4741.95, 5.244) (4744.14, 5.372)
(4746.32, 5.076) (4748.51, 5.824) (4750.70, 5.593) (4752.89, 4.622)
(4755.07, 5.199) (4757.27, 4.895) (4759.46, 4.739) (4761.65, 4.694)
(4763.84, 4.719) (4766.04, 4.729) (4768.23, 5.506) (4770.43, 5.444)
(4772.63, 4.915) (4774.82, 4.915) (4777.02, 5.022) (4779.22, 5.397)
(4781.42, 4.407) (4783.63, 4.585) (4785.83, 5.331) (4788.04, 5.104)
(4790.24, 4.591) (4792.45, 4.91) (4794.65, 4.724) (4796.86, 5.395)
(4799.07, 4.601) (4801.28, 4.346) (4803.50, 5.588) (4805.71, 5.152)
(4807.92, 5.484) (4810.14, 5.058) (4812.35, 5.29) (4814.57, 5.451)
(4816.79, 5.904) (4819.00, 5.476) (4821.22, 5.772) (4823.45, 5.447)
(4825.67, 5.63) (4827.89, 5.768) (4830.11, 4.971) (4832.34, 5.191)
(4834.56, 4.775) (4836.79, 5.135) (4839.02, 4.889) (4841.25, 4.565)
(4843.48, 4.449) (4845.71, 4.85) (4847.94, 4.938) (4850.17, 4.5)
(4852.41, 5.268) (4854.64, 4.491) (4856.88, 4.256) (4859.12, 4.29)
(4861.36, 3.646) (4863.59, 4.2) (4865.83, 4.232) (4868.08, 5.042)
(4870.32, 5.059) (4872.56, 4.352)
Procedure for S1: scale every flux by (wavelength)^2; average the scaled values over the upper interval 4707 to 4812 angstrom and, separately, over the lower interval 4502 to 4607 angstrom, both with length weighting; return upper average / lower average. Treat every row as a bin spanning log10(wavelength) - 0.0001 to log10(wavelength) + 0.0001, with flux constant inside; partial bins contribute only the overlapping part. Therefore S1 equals 1.1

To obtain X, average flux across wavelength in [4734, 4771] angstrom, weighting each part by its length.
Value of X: 5.1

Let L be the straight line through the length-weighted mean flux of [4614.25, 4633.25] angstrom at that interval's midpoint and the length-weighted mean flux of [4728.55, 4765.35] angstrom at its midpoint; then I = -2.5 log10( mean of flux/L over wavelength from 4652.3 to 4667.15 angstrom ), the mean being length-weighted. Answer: 0.056 mag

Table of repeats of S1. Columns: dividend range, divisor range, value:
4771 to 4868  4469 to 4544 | 1.20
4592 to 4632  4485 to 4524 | 1.10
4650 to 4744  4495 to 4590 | 1.09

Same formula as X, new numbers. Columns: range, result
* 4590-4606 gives 4.76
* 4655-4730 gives 4.8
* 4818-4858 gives 5.02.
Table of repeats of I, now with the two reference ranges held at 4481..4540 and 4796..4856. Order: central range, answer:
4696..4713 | 0.04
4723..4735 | 0.03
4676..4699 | 0.03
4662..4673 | 0.08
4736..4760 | -0.03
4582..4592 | -0.02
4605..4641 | -0.04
